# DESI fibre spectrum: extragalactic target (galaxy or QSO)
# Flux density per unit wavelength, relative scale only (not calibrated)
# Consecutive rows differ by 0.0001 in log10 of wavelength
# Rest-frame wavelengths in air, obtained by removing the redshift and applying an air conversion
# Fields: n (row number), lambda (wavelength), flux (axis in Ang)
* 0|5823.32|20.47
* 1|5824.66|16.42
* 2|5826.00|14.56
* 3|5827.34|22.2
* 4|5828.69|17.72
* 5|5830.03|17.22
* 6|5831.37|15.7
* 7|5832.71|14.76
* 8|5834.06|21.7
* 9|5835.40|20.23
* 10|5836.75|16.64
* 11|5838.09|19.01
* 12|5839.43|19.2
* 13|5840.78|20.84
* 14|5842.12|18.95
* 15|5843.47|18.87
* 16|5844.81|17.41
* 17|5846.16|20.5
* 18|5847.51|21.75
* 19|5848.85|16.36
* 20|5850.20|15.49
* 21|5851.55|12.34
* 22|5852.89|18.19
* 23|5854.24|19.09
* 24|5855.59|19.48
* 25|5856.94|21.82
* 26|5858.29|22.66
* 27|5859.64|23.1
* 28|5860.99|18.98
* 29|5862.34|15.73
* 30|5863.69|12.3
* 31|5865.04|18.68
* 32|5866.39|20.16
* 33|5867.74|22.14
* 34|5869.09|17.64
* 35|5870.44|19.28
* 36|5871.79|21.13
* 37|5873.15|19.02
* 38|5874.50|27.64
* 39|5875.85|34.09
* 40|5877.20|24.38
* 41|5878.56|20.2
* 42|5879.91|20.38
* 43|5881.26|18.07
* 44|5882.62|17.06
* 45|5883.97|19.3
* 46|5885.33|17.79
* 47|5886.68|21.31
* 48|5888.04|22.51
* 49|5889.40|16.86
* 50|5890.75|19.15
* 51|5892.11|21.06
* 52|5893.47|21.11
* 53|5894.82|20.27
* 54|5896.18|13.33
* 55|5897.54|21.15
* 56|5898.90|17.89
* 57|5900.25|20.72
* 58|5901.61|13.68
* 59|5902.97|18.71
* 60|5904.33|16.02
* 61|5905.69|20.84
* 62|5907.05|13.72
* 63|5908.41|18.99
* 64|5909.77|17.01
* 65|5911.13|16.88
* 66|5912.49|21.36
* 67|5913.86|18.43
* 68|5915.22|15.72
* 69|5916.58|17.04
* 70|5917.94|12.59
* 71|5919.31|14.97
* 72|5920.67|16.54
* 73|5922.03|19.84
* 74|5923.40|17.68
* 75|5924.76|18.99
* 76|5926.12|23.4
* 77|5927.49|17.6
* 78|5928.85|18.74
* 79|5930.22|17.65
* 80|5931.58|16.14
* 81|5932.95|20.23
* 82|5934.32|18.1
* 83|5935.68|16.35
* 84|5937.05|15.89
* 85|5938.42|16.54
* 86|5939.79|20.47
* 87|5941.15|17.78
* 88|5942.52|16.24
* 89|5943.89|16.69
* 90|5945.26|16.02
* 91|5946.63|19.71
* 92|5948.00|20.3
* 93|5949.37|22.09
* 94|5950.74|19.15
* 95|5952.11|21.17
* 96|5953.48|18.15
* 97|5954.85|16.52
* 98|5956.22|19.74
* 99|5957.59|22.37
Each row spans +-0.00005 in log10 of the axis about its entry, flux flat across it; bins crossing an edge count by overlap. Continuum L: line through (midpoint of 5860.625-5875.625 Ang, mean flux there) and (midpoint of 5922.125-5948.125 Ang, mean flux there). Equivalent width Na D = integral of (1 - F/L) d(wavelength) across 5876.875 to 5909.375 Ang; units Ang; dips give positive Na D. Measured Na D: 0.54 Ang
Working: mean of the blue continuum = 19.8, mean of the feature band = 18.9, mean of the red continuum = 18.1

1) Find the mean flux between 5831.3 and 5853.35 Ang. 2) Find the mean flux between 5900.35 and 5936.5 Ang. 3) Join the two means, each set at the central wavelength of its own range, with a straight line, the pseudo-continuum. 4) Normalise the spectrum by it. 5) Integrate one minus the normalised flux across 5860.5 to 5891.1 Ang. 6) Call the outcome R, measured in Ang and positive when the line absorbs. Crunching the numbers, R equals -3.8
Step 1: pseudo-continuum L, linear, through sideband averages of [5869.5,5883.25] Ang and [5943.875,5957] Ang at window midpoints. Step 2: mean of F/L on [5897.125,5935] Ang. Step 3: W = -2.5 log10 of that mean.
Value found 0.15 mag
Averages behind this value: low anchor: 22.1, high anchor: 19.1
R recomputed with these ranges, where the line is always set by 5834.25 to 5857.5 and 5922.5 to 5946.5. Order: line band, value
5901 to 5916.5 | 0.7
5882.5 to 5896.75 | -0.7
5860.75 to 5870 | 0.3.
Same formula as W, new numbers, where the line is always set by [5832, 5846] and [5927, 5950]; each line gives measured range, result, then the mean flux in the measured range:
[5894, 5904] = 0.02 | 18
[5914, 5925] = 0.09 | 16.7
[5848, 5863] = 0.01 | 18.5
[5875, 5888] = -0.17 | 21.5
